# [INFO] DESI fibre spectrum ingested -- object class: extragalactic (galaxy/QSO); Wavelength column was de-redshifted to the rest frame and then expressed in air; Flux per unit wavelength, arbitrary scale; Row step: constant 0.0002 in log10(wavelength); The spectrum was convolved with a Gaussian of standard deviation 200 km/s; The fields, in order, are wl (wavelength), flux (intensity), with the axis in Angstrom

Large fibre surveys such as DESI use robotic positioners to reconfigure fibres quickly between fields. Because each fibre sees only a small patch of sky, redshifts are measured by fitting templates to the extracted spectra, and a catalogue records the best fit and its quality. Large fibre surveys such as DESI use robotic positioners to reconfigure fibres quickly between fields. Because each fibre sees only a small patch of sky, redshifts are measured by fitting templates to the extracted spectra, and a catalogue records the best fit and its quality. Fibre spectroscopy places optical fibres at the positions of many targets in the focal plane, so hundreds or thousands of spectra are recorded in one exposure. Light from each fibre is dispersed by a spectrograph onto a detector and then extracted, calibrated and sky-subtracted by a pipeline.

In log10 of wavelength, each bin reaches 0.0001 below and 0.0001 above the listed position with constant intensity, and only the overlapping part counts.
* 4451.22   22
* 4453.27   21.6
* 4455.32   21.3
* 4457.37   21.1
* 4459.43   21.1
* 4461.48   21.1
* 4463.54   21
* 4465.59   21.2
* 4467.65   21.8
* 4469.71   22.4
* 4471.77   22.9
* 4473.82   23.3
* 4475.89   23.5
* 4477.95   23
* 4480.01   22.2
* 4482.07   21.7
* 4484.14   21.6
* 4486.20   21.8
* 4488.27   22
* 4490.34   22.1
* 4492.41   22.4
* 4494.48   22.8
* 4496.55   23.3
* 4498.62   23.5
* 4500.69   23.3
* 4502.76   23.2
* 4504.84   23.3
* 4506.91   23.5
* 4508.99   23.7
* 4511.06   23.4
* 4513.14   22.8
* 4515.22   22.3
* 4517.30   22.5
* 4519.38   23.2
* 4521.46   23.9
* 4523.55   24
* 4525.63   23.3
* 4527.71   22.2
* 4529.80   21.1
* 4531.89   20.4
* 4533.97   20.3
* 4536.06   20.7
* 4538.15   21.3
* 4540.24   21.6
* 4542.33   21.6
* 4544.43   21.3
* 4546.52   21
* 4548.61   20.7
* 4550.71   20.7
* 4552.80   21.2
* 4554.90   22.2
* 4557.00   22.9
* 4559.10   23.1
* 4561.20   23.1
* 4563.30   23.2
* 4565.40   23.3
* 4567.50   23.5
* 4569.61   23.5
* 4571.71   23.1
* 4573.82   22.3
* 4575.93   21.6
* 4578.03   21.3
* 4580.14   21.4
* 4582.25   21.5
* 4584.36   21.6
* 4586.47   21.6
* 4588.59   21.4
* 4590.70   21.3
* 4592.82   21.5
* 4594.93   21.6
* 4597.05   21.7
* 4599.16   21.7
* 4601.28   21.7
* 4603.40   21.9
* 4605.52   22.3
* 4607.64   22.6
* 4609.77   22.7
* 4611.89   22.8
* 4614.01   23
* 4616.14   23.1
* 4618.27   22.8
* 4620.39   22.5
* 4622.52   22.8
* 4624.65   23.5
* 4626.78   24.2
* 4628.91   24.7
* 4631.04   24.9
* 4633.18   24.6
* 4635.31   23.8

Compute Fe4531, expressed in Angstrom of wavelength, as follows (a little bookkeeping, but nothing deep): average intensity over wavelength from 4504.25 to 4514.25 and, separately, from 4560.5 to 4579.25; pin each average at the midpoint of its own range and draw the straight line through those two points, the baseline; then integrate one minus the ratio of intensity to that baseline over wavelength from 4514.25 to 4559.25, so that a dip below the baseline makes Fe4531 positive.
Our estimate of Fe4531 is 2.4 Angstrom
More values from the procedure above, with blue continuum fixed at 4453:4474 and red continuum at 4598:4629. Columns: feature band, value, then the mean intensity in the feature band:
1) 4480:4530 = -1.92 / 22.8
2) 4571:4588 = 0.56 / 21.8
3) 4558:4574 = -0.55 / 23.2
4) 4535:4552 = 0.87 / 21.1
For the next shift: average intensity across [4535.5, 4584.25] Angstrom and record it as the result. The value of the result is 22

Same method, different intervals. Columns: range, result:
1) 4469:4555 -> 22.3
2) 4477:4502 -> 22.5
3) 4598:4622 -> 22.5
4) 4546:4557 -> 21.3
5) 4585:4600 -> 21.5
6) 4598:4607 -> 21.9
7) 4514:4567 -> 22.1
